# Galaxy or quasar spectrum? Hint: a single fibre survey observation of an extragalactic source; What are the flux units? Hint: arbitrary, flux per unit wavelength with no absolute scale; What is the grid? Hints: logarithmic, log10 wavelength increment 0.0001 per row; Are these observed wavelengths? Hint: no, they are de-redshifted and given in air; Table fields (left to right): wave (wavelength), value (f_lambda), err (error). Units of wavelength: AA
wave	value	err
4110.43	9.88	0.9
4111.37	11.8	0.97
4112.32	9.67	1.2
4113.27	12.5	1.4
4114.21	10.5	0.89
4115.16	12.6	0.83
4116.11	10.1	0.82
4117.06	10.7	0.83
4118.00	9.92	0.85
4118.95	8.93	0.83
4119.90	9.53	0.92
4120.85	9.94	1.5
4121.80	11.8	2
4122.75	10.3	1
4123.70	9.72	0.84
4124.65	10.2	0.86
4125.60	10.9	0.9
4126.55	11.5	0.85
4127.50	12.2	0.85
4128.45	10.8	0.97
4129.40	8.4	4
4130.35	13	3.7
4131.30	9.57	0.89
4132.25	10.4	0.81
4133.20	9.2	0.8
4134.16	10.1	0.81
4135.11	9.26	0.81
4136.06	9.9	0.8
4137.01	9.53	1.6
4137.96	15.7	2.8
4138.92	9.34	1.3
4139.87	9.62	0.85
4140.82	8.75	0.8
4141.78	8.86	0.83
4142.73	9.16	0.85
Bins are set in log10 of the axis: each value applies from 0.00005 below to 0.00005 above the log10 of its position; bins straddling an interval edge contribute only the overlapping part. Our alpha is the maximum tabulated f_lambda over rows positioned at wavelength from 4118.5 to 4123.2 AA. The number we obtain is 11.8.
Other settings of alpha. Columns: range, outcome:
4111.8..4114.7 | 12.5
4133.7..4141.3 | 15.7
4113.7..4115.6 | 12.6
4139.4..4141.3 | 9.62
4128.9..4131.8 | 13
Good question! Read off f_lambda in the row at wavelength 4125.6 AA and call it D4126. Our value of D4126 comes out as 10.9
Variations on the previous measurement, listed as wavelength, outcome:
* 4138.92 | 9.34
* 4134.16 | 10.1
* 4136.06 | 9.9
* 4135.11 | 9.26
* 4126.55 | 11.5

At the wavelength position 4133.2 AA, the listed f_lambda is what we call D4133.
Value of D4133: 9.2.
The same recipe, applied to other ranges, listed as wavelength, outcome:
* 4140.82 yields 8.75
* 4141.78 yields 8.86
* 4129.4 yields 8.4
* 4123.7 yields 9.72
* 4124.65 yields 10.2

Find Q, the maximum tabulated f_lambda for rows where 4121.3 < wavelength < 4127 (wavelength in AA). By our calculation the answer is 11.8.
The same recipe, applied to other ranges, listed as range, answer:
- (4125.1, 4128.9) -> 12.2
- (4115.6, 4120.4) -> 10.7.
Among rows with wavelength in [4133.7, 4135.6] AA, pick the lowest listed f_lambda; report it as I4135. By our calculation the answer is 9.26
